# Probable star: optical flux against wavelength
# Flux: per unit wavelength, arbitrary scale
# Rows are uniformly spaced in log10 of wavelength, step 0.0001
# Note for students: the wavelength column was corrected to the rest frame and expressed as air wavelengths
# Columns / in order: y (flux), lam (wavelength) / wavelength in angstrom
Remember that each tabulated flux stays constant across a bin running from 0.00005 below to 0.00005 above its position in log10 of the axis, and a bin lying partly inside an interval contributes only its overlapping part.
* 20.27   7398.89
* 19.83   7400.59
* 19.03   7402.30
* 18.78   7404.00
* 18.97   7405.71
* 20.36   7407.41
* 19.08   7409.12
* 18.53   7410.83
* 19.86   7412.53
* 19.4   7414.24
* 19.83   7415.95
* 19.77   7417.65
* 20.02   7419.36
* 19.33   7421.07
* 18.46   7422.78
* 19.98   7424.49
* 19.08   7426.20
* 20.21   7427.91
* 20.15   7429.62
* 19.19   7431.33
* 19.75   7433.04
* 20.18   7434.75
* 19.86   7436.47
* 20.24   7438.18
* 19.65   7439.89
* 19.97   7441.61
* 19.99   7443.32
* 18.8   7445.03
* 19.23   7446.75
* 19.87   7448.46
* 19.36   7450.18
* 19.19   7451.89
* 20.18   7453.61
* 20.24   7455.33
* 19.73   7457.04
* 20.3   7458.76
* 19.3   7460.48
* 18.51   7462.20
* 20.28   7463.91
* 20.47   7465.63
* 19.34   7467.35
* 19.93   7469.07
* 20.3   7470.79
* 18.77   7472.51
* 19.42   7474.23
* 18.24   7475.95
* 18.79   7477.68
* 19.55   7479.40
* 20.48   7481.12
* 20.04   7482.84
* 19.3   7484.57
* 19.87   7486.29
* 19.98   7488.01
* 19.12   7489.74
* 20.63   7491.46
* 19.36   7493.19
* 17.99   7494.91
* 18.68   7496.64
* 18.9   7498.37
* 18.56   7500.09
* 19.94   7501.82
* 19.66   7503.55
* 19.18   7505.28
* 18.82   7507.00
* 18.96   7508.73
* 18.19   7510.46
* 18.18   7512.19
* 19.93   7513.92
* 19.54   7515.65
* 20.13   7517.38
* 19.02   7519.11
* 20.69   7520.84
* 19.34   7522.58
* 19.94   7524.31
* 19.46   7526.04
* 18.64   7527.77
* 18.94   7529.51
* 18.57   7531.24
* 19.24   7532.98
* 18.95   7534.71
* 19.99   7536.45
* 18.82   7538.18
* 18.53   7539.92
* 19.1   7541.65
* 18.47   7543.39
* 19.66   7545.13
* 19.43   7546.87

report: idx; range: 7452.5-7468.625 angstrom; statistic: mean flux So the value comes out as 19.8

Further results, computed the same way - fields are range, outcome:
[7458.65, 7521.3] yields 19.4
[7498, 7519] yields 19.2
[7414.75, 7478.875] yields 19.6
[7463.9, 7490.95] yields 19.6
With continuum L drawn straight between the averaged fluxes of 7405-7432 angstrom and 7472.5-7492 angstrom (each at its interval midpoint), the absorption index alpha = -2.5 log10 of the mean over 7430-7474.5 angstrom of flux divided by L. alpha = -0.01 mag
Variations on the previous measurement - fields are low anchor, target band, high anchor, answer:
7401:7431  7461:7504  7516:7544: -0.01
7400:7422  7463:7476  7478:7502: -0.01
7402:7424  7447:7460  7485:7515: -0.03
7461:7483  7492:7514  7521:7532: 0.02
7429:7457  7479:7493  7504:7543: -0.02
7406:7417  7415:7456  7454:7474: 0.00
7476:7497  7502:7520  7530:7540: 0.00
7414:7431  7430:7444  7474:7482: -0.02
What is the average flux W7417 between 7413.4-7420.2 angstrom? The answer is 19.8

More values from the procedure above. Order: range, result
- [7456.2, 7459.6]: 20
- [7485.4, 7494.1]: 19.8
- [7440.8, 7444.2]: 20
